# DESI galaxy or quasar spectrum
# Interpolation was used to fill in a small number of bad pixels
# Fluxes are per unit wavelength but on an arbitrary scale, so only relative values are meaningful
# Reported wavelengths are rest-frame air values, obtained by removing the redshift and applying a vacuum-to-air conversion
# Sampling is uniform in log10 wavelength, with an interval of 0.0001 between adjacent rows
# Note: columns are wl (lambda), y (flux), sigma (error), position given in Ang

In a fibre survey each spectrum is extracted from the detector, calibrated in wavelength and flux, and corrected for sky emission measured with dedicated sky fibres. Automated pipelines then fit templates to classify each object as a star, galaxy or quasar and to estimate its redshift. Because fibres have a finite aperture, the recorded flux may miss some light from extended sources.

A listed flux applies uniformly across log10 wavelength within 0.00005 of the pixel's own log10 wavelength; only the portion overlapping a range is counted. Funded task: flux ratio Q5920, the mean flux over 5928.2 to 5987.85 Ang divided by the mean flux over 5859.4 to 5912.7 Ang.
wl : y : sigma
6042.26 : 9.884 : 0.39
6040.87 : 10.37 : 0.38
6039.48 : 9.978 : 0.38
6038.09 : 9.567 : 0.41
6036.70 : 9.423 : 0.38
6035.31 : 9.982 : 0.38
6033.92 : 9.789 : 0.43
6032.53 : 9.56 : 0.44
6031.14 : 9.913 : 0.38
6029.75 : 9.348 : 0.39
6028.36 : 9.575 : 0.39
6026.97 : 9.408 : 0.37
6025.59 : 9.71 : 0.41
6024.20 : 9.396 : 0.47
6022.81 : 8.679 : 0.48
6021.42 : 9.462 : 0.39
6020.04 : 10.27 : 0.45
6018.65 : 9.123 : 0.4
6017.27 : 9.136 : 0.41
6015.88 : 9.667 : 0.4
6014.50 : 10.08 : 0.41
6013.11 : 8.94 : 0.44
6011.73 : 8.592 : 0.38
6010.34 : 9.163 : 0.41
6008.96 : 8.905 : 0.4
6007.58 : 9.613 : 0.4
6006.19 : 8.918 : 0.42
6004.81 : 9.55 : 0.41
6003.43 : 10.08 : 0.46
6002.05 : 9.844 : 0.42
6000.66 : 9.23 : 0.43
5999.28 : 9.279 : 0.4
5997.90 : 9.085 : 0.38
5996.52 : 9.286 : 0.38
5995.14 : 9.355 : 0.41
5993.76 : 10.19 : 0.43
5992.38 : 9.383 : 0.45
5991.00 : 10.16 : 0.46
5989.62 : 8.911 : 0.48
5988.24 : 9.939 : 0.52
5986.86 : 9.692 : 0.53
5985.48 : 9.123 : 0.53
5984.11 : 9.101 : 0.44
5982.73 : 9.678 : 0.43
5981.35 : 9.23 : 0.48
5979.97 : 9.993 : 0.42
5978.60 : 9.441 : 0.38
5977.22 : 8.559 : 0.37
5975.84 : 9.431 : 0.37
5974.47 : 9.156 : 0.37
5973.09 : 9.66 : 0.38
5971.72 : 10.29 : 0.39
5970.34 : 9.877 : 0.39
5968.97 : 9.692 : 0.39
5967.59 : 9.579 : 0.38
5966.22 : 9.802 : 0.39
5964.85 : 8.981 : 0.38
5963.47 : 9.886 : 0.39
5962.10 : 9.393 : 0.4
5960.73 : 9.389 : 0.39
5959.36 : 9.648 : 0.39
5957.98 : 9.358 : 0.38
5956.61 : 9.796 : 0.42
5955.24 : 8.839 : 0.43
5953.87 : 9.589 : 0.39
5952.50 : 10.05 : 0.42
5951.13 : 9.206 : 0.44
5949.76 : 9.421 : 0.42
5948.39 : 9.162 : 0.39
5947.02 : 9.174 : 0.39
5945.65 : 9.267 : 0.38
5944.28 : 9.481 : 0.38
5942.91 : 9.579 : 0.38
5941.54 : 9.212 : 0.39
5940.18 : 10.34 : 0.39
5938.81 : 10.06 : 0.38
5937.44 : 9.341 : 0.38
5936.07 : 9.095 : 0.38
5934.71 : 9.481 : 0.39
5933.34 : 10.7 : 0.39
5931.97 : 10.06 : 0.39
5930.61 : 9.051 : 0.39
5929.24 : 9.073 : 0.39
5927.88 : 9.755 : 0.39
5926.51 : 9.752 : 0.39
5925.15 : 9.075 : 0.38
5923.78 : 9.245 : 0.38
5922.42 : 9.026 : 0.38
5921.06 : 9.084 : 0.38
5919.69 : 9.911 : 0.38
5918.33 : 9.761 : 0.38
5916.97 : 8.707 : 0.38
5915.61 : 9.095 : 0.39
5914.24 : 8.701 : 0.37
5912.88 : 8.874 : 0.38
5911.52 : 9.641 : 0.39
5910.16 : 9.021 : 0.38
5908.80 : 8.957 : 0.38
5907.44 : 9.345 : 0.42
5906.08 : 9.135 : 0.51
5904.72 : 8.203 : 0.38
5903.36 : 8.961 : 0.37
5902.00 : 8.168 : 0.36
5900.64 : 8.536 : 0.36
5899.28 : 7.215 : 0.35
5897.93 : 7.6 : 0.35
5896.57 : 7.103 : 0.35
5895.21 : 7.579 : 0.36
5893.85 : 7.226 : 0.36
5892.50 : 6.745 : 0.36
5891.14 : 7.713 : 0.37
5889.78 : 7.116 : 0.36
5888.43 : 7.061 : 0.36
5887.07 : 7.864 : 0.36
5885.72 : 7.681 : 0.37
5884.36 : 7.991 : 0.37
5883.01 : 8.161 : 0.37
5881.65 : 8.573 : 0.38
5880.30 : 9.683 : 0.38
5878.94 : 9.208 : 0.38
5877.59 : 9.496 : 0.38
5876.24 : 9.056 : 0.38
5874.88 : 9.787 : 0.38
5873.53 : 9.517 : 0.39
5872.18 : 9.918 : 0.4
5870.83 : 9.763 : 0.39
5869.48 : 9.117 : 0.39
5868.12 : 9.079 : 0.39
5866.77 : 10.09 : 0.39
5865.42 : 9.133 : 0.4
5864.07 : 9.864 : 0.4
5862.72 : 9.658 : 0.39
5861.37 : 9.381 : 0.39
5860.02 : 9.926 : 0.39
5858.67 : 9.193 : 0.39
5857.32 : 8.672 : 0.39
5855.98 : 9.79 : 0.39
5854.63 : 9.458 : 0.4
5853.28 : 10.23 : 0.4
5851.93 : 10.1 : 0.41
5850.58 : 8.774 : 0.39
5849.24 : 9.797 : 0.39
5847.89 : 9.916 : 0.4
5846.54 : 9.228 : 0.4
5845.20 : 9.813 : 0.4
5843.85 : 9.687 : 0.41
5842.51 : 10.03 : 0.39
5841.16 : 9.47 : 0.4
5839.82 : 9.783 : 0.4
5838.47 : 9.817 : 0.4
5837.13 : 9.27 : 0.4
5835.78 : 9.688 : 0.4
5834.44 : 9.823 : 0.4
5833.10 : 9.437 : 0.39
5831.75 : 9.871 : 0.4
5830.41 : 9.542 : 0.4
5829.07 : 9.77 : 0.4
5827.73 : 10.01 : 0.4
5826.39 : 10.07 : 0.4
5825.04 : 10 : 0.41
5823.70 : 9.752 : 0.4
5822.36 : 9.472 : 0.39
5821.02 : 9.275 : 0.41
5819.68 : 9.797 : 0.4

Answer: 1.1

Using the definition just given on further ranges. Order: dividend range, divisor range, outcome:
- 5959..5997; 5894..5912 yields 1.14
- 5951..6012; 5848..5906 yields 1.08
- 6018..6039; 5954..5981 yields 1.00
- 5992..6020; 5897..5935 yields 1.04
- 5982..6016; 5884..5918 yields 1.15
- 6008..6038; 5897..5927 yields 1.06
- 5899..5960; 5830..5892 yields 1.00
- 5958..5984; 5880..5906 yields 1.21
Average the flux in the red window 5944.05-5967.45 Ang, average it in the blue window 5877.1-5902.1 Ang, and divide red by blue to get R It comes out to 1.2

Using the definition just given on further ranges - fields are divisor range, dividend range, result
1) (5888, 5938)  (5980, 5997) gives 1.09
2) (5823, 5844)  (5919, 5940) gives 0.98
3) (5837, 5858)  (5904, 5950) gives 0.97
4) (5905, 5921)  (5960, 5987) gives 1.04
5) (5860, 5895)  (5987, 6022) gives 1.08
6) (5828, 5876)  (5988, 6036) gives 0.99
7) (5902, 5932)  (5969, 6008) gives 1.04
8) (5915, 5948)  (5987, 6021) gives 1.00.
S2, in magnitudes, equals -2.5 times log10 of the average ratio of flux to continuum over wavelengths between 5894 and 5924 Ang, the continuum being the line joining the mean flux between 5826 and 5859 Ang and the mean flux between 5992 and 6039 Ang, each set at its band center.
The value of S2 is 0.106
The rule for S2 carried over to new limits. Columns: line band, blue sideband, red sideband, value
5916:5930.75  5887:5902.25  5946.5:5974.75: -0.118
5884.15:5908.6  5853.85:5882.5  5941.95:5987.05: 0.199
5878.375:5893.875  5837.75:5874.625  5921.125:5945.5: 0.204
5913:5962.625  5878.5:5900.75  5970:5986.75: -0.089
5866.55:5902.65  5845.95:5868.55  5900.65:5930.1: 0.118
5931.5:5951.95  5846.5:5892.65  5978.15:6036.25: -0.033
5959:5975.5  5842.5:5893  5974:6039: -0.030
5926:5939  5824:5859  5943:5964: -0.015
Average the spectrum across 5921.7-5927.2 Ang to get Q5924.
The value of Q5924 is 9.27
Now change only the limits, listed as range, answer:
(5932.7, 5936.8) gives 9.74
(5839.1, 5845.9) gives 9.76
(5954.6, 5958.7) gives 9.33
